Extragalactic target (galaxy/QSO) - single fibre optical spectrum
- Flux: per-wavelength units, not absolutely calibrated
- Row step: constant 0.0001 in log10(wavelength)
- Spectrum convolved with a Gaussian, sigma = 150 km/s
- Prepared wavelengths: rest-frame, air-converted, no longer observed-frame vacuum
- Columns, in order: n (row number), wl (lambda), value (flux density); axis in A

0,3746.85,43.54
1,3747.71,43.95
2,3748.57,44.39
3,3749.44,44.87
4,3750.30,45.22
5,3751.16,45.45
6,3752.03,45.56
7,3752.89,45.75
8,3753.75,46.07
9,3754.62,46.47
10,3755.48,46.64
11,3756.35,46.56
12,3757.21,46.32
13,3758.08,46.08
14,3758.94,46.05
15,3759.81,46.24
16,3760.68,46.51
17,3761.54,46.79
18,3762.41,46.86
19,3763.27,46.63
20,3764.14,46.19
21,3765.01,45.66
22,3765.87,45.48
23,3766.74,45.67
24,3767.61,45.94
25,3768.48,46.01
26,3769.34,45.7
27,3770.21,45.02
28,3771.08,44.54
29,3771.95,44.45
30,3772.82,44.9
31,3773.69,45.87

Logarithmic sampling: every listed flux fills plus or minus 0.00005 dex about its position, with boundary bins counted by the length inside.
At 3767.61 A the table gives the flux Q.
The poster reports 45.94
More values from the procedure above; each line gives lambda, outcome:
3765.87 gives 45.48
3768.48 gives 46.01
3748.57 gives 44.39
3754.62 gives 46.47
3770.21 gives 45.02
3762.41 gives 46.86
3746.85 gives 43.54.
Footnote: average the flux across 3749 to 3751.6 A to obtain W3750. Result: 45.1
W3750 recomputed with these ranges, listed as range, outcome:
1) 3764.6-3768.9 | 45.7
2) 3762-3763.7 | 46.9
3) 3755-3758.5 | 46.4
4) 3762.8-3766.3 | 46.1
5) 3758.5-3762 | 46.4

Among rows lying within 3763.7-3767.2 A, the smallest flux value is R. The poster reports 45.48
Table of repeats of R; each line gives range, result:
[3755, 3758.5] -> 46.08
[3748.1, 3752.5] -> 44.39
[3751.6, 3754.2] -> 45.56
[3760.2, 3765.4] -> 45.66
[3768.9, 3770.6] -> 45.02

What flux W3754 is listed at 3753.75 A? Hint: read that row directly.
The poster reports 46.07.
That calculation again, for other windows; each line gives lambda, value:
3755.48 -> 46.64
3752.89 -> 45.75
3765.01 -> 45.66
